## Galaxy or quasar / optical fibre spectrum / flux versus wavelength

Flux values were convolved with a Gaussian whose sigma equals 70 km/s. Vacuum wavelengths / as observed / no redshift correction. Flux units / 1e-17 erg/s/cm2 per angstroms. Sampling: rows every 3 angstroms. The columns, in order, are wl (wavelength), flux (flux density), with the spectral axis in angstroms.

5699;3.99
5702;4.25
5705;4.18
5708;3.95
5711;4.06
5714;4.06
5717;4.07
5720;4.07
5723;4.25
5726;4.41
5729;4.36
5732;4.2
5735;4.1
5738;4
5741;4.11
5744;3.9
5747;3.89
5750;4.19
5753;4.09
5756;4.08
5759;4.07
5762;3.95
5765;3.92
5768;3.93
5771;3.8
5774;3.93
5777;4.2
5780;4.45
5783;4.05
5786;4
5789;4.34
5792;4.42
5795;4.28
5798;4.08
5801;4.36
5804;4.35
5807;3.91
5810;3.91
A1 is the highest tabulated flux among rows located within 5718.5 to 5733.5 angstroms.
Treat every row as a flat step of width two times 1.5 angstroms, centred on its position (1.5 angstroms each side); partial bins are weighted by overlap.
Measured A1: 4.41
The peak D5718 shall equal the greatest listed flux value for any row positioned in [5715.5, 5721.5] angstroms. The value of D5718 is 4.07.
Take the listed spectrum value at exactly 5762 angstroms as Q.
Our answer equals 3.95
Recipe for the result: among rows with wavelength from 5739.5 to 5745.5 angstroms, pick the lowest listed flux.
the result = 3.9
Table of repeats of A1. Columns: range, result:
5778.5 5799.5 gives 4.45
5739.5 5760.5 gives 4.19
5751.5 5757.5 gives 4.09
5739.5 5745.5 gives 4.11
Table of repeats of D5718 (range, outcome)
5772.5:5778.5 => 4.2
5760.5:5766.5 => 3.95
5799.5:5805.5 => 4.36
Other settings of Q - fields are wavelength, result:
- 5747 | 3.89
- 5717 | 4.07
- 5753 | 4.09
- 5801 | 4.36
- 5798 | 4.08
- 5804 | 4.35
